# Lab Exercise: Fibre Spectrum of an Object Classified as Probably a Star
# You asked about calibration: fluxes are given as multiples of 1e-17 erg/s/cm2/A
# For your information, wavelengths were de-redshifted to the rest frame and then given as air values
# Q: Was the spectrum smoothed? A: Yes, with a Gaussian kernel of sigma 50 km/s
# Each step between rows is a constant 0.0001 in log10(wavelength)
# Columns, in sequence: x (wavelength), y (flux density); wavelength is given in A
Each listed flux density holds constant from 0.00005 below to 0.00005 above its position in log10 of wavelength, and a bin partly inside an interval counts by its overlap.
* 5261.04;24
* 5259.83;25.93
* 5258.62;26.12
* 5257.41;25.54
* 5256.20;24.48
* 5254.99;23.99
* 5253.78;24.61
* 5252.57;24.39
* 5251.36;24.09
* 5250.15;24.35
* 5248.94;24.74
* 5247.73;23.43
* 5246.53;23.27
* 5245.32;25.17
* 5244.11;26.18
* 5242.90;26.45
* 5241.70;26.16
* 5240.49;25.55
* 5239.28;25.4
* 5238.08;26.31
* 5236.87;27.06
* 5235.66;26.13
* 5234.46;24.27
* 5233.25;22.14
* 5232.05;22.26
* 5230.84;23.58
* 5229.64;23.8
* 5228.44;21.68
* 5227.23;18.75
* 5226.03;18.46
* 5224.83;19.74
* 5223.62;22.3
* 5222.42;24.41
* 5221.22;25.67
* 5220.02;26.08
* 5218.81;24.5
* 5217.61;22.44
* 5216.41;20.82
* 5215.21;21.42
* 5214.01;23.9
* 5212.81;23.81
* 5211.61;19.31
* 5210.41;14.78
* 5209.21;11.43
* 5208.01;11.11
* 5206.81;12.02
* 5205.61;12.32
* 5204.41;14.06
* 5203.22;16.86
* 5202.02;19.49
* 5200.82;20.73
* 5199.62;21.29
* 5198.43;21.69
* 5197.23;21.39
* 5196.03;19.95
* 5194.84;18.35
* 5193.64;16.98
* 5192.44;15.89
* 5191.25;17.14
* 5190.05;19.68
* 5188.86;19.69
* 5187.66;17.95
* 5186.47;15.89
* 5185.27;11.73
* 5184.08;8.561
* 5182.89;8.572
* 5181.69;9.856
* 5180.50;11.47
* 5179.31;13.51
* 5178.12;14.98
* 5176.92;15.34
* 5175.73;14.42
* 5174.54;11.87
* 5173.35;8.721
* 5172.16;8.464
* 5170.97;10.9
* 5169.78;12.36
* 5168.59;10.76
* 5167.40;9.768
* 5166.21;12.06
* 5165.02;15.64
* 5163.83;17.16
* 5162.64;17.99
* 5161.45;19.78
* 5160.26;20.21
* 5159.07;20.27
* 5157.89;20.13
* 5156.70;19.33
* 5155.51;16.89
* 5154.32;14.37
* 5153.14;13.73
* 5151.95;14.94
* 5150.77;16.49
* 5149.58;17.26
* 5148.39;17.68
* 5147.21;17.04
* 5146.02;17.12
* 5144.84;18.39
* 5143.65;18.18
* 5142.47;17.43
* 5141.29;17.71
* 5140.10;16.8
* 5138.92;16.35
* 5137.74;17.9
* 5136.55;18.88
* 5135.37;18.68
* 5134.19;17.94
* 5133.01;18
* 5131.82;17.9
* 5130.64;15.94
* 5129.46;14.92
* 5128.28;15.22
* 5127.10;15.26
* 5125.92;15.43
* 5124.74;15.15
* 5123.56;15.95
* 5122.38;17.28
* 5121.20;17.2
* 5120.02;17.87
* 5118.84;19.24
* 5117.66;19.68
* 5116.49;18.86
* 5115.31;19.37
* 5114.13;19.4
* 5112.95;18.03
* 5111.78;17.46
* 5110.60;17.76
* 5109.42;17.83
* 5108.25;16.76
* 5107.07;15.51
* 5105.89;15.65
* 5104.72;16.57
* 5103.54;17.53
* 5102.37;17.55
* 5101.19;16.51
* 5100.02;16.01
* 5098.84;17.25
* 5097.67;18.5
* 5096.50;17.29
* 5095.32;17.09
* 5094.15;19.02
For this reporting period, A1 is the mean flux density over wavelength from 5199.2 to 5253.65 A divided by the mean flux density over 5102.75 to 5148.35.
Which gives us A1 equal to 1.26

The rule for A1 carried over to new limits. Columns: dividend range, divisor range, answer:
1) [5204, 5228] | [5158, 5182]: 1.39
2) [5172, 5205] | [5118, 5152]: 0.91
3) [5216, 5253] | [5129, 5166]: 1.37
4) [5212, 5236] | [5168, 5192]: 1.73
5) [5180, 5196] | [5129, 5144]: 0.86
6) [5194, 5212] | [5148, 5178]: 1.13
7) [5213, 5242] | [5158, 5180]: 1.64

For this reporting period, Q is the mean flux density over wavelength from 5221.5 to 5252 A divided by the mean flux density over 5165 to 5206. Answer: 1.61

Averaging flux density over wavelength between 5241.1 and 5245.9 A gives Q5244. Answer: 26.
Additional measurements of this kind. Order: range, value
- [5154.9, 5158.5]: 18.8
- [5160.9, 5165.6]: 17.6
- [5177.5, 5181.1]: 13.3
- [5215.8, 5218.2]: 21.6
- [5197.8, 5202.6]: 20.8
